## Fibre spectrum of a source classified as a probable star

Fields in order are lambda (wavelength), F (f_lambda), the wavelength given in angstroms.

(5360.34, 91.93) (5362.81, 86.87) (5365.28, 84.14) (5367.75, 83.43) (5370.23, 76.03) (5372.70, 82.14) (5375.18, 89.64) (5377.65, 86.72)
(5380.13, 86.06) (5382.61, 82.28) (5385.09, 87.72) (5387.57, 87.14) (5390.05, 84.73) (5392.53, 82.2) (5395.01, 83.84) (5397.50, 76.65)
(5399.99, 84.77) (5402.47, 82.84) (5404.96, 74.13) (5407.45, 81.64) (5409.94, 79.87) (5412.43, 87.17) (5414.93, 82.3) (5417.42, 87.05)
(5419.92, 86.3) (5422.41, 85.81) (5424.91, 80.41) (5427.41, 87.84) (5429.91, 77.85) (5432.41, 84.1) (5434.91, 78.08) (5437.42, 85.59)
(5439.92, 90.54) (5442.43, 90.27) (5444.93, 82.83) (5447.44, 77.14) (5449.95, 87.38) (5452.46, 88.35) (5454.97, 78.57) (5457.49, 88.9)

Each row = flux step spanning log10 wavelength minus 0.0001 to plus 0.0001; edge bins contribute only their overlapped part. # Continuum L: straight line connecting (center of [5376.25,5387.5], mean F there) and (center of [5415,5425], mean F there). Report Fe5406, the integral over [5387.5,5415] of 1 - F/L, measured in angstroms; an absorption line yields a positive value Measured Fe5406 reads 1.1 angstroms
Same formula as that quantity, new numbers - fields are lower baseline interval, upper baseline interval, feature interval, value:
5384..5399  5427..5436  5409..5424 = -0.44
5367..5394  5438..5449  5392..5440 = 1.21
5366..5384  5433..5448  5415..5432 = 0.03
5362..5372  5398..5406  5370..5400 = -0.99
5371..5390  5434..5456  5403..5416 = 0.61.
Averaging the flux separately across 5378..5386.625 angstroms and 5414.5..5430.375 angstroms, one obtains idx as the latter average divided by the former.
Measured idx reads 0.99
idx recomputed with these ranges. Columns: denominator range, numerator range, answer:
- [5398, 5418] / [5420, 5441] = 1.02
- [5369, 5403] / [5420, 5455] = 1.00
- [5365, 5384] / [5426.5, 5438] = 0.98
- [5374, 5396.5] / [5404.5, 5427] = 0.97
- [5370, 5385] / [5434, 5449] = 1.00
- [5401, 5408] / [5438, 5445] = 1.11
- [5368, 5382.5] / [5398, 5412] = 0.96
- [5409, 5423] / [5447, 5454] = 1.00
